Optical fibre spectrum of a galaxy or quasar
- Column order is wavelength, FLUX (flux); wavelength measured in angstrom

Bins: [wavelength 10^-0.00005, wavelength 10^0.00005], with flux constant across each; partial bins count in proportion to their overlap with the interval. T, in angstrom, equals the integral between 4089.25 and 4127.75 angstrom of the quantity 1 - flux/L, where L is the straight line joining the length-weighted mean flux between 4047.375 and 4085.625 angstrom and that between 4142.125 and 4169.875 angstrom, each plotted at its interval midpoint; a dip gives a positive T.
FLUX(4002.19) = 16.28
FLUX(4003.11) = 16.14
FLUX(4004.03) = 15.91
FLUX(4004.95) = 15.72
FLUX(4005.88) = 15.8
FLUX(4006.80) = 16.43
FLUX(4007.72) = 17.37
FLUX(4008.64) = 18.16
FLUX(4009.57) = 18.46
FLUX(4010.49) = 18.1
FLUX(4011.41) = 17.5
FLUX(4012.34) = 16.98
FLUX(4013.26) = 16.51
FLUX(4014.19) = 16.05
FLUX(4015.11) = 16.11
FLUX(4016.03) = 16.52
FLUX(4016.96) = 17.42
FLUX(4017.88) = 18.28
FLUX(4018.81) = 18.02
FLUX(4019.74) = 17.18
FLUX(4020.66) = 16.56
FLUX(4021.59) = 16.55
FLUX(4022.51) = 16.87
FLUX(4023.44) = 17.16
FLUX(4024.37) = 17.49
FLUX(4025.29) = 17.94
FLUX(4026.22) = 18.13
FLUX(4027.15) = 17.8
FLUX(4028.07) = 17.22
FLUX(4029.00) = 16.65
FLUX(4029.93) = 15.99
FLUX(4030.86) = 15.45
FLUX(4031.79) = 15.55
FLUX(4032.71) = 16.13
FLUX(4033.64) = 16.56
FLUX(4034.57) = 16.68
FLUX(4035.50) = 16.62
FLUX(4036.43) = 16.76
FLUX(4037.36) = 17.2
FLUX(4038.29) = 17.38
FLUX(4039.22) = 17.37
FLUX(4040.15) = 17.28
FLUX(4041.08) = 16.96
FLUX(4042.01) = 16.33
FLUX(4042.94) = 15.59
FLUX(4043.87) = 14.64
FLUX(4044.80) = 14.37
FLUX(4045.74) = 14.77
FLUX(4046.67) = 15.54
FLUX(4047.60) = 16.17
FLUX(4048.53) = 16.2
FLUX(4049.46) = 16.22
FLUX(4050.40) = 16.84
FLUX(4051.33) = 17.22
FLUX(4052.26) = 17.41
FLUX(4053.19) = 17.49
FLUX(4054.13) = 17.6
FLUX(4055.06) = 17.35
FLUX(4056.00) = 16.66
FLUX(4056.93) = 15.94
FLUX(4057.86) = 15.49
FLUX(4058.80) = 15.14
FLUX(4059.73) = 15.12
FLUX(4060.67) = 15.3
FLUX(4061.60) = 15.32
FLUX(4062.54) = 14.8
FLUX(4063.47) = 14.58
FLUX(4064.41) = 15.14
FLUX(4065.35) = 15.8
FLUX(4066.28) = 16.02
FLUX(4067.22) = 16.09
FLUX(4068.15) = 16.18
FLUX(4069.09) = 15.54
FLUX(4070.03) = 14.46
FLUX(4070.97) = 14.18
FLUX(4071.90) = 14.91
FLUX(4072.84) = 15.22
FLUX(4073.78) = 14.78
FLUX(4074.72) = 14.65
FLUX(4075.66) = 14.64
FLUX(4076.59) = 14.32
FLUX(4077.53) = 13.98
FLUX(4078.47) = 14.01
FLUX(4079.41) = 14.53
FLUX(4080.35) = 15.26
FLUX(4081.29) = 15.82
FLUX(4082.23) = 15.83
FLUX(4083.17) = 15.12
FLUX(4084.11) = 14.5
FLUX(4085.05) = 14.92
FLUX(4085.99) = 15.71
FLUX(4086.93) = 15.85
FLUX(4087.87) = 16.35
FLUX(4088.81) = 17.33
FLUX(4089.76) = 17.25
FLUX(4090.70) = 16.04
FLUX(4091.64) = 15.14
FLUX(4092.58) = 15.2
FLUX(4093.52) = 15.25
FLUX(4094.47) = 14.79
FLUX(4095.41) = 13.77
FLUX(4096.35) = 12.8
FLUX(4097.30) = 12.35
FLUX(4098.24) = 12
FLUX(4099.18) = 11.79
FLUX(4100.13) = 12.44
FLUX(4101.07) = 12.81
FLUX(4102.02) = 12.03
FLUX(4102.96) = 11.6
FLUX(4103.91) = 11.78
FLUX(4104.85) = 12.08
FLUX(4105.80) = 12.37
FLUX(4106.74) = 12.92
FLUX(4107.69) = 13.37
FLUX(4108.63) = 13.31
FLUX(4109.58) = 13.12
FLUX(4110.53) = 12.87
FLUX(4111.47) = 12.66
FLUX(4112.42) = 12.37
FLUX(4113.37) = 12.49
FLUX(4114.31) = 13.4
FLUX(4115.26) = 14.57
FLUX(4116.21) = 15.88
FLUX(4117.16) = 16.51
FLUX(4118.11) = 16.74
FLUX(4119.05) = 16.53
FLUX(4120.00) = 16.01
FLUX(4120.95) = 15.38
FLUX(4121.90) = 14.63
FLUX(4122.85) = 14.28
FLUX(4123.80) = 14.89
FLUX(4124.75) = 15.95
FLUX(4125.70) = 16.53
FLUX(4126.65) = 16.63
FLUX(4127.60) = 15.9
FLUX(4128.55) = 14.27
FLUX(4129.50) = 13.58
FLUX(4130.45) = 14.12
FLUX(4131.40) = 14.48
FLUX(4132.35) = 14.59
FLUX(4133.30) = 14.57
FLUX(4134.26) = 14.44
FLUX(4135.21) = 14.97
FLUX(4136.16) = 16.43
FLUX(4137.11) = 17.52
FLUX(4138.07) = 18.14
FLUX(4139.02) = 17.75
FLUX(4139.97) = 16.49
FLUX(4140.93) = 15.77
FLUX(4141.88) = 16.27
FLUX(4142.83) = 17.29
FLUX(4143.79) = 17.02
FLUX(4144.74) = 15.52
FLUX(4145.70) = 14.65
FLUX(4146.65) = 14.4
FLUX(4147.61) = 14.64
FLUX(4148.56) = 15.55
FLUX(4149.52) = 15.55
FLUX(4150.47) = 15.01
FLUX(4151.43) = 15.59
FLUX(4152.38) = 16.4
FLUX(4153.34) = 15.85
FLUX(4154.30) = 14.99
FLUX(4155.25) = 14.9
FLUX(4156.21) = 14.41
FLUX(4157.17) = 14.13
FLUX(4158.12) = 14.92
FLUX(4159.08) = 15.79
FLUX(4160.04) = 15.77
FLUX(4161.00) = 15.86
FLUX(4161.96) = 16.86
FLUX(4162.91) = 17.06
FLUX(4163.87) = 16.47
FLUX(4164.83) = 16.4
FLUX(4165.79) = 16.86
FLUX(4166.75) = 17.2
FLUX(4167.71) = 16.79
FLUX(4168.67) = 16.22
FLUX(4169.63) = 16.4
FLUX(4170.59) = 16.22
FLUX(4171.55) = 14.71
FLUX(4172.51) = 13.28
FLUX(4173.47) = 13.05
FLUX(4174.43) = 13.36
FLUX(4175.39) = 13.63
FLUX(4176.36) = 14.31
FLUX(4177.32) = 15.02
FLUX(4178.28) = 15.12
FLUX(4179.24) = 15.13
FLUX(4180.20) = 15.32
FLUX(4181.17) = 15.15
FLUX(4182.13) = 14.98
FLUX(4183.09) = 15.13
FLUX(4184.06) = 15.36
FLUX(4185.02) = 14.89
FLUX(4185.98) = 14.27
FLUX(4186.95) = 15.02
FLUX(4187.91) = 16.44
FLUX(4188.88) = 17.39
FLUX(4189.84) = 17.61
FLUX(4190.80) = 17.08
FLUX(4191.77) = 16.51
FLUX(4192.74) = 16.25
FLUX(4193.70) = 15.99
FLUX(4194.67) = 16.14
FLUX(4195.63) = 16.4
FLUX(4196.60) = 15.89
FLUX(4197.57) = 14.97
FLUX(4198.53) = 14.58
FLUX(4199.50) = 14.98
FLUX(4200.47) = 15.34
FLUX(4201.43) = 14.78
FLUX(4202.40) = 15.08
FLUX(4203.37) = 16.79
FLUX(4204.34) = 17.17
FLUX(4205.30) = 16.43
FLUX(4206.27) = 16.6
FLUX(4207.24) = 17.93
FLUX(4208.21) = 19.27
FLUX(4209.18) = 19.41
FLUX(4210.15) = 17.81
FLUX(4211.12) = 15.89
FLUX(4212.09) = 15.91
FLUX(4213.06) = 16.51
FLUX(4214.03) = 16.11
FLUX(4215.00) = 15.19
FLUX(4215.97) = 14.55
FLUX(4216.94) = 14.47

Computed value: 3.8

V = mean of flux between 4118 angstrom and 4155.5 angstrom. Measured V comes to 15.6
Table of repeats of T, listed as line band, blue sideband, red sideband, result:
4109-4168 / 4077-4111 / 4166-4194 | -2.5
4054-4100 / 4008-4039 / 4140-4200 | 4.0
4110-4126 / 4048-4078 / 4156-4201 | 0.8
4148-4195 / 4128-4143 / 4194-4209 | 1.2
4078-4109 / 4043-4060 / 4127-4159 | 3.3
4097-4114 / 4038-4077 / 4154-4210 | 3.6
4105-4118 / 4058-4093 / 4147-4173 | 1.6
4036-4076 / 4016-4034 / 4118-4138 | 1.5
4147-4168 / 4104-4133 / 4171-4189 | -1.6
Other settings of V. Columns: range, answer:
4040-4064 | 16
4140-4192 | 15.5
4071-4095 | 15.2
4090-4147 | 14.6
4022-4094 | 15.9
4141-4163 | 15.6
